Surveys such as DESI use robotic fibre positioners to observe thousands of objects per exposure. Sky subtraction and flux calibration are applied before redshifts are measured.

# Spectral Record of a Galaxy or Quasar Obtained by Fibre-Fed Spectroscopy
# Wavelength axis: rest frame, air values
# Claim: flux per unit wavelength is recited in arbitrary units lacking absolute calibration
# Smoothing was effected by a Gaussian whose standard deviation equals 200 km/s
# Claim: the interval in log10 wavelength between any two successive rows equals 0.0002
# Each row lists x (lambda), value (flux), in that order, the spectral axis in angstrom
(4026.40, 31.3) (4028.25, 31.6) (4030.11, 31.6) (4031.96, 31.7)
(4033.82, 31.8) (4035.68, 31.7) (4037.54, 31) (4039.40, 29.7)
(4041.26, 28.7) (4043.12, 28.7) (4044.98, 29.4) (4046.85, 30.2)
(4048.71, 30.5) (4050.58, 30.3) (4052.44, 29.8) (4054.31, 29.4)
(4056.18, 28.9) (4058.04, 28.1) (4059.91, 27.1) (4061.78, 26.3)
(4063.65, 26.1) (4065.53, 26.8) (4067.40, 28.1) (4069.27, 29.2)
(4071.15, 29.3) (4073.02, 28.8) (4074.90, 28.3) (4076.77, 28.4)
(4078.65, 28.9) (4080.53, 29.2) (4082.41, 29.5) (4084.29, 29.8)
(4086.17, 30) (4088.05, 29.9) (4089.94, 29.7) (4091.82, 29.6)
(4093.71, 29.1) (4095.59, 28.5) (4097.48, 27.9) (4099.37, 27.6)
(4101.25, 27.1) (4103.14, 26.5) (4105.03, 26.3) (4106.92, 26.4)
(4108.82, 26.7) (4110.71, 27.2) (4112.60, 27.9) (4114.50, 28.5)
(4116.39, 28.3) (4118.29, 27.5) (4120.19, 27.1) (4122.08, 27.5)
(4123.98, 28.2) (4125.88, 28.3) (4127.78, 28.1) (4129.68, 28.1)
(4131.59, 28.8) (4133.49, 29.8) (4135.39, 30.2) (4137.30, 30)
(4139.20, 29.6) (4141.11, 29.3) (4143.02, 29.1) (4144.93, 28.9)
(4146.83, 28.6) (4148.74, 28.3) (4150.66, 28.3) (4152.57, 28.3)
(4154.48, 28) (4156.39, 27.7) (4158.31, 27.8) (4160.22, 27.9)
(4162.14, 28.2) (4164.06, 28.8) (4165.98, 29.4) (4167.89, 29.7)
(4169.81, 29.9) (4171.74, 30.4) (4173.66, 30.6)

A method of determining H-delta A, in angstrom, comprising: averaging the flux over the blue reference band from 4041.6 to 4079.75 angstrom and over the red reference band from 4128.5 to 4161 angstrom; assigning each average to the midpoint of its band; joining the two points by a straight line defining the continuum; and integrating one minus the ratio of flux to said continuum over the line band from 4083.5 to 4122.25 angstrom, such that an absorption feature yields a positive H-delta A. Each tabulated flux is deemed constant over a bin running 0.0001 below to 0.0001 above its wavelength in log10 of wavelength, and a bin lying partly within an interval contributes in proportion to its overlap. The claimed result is 0.9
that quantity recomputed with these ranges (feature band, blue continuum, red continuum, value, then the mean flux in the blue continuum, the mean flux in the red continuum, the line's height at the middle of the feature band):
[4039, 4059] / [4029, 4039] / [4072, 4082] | 0.72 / 31.4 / 28.8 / 30.5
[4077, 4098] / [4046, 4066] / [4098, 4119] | -1.13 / 28.5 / 27.3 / 27.8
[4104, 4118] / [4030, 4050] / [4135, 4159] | 0.94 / 30.4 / 28.7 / 29.3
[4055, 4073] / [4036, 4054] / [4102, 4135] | 0.90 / 29.9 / 27.8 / 29.3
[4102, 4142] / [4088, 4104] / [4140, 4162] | 0.37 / 28.4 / 28.4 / 28.4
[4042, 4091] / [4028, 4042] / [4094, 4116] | 0.79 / 31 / 27.4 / 29.4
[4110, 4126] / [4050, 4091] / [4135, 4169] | 0.52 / 28.7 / 28.8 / 28.7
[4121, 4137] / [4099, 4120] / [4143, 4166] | -0.54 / 27.3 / 28.3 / 27.7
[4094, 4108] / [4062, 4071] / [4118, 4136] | 0.38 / 27.6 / 28.4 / 28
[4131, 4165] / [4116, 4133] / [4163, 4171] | 0.05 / 28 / 29.4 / 28.8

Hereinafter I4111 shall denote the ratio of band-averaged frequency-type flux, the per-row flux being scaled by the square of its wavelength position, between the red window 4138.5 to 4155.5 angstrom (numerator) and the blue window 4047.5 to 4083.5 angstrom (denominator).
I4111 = 1.04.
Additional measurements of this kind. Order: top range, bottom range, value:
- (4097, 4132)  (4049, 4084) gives 0.99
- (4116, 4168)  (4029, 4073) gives 1.02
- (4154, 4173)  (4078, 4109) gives 1.05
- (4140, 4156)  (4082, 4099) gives 1.00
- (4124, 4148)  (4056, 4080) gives 1.07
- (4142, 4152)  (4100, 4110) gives 1.10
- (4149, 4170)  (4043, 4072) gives 1.05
